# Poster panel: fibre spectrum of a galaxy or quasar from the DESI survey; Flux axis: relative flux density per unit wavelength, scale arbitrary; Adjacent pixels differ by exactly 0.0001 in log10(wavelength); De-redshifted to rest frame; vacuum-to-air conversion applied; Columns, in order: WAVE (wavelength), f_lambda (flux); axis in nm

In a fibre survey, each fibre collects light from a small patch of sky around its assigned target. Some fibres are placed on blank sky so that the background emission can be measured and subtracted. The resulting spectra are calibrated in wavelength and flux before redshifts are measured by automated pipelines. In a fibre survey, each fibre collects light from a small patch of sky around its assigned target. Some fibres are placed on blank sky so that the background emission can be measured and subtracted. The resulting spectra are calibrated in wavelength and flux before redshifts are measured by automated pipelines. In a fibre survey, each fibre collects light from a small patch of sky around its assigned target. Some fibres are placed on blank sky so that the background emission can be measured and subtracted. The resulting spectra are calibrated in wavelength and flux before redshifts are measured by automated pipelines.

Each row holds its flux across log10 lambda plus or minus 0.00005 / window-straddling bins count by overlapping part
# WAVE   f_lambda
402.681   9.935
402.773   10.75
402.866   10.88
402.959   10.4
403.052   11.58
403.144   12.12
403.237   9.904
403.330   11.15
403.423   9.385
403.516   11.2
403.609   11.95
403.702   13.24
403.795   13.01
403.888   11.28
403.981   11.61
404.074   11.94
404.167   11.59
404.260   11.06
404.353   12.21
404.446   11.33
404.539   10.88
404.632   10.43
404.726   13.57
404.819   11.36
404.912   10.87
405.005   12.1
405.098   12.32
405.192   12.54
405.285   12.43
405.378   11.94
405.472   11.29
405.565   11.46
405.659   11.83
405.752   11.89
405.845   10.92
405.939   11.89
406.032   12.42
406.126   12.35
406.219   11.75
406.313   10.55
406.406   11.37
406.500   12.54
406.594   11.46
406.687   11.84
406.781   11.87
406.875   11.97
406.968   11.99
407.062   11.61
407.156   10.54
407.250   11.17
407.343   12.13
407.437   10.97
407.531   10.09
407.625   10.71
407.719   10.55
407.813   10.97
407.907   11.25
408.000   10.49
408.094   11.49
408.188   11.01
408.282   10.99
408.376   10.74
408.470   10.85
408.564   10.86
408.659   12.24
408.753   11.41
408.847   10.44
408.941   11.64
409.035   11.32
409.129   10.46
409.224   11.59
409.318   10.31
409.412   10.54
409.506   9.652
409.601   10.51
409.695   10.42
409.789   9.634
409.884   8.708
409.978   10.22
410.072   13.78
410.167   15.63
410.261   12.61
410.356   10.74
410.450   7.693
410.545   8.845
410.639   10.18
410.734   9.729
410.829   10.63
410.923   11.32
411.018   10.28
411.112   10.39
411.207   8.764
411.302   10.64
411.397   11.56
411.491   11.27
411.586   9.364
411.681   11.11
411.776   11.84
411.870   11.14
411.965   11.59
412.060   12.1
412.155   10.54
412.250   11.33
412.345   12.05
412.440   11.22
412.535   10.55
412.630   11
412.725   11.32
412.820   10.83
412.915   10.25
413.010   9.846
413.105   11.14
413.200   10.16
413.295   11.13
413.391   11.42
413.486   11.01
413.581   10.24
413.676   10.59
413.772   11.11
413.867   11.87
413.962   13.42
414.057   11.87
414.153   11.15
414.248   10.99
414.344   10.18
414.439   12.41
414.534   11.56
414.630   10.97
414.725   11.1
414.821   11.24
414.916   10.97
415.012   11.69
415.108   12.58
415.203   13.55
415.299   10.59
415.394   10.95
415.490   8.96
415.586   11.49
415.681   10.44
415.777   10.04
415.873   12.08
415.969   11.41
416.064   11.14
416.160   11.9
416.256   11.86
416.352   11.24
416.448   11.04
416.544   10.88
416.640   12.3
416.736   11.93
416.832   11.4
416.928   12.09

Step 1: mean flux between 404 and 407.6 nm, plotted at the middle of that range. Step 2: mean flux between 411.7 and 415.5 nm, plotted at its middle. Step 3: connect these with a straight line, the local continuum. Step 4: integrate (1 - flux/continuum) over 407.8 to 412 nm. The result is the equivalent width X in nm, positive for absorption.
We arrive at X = 0.225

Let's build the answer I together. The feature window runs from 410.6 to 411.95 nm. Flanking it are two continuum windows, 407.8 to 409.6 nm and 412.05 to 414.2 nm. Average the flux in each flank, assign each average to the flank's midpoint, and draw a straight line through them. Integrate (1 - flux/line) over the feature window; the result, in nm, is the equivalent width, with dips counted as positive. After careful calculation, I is 0.05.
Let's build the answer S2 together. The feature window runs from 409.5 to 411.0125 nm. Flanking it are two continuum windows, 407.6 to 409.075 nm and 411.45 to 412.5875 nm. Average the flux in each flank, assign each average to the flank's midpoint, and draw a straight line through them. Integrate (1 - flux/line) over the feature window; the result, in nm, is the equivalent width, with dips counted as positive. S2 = 0.06 nm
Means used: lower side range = 11.1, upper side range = 11.2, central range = 10.7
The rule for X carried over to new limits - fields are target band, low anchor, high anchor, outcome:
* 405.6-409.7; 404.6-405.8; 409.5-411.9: 0.04 nm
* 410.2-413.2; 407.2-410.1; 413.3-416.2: 0.10 nm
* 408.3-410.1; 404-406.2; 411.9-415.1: 0.11 nm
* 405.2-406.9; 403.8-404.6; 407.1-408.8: -0.07 nm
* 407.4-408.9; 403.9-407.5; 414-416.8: 0.08 nm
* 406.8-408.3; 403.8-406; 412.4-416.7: 0.06 nm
